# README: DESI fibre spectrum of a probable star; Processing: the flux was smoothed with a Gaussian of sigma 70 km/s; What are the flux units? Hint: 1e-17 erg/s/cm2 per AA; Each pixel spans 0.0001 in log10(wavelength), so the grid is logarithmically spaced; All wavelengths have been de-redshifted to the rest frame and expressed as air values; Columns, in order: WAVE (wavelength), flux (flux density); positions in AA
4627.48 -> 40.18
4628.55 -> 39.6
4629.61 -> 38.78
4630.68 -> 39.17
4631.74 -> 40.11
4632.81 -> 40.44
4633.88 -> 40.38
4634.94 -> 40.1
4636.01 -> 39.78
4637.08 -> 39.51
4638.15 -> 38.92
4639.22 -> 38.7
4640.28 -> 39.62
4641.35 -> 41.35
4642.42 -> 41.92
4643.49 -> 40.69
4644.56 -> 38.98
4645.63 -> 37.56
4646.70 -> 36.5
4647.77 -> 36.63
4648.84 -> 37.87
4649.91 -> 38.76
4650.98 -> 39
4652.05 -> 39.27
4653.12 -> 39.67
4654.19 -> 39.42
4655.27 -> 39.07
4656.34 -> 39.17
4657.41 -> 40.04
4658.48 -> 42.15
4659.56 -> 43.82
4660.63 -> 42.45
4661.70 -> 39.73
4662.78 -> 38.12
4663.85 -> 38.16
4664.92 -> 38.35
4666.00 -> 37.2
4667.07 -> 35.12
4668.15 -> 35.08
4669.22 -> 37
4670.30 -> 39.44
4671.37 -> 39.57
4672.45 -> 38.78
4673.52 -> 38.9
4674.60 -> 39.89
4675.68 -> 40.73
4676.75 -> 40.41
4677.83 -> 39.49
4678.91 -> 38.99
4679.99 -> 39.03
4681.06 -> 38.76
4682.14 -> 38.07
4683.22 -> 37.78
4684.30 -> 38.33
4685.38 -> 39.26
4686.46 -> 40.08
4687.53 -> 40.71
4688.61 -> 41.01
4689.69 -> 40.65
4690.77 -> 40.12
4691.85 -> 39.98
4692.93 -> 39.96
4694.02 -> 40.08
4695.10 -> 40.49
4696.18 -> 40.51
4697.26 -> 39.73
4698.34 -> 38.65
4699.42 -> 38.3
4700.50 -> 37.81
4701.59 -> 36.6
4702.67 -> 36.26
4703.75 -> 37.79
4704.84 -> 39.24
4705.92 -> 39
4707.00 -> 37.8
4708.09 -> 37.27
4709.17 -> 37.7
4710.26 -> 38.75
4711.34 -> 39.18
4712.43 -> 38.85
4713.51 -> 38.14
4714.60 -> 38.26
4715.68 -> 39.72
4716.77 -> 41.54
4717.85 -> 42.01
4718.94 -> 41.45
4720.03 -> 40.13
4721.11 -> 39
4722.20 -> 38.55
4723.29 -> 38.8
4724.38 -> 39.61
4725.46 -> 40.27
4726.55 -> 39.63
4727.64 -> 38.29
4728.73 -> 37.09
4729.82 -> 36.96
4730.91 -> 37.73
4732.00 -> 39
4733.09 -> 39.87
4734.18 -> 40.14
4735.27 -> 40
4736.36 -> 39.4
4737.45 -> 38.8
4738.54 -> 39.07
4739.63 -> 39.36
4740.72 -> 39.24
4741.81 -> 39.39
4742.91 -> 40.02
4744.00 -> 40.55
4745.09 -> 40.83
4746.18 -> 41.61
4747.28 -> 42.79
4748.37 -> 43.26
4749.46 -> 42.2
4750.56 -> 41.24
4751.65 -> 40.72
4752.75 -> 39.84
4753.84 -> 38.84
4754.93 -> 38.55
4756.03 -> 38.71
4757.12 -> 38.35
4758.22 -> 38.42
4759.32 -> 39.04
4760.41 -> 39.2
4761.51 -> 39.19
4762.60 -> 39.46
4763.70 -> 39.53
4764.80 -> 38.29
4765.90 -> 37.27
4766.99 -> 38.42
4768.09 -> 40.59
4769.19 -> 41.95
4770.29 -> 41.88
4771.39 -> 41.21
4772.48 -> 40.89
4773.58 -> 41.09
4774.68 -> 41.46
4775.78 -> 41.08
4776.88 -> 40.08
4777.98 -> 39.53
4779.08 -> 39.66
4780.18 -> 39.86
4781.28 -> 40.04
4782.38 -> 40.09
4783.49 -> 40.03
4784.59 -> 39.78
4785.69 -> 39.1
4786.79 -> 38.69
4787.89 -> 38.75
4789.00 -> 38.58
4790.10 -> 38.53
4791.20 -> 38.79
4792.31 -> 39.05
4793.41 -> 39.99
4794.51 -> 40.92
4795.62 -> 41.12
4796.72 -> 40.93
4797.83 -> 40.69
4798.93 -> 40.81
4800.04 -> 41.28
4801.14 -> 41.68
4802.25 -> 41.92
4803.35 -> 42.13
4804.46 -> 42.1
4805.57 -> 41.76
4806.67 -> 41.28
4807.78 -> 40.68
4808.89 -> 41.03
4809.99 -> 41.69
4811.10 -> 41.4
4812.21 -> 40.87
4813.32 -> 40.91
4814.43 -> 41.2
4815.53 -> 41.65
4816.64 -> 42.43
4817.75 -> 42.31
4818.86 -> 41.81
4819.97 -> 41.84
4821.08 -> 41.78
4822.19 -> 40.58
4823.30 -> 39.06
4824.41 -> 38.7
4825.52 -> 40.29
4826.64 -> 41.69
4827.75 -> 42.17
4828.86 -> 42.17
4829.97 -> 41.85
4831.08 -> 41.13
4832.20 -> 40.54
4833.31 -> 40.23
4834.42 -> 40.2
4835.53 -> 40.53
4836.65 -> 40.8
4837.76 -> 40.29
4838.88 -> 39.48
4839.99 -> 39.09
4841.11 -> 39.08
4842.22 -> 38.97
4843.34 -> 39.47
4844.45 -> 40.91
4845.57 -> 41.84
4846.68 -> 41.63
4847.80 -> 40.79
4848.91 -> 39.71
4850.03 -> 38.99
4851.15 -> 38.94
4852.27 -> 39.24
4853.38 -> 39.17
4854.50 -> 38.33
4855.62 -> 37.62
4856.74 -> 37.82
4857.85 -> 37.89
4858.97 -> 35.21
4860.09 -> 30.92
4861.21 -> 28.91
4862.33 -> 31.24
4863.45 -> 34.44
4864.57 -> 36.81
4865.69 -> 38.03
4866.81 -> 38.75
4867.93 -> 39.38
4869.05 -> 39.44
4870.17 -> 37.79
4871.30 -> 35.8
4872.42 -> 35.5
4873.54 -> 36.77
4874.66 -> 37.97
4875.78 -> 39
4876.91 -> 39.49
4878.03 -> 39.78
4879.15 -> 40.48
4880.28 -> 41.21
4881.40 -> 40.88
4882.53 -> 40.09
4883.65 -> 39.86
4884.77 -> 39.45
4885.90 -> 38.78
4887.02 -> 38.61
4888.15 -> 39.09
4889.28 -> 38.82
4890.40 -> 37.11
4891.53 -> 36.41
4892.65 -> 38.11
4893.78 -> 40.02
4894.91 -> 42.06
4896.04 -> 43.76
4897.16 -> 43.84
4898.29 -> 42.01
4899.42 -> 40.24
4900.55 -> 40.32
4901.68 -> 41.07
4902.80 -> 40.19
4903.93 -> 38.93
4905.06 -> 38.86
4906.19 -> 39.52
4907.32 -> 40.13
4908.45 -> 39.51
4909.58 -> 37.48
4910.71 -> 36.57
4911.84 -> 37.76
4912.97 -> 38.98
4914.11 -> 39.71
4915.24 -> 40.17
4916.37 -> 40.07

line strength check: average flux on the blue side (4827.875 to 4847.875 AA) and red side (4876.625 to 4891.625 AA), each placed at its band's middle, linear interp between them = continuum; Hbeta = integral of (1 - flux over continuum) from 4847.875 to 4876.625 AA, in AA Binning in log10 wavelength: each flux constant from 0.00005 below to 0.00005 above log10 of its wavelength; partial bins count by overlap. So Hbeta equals 2.08 AA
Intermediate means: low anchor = 40.5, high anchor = 39.4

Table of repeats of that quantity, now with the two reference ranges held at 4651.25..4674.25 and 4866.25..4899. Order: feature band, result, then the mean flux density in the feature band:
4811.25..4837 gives -1.2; 41.1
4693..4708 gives 0.2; 38.6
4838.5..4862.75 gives 0.8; 38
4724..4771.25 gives -0.6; 39.7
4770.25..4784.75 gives -0.5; 40.4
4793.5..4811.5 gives -1.0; 41.3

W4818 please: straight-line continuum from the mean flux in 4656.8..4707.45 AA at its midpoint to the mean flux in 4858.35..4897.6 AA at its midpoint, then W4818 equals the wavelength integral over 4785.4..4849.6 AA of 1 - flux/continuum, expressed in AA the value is -3.8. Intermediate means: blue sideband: 39.1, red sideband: 38.1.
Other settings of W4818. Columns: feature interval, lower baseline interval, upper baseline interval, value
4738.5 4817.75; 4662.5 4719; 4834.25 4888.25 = -3.40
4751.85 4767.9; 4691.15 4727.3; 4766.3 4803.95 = 0.42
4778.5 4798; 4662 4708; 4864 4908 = -0.29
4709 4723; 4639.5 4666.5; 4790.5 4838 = 0.19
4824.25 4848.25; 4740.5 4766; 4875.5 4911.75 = -0.47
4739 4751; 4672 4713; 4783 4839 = -0.34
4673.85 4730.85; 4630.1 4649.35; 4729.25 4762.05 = 0.61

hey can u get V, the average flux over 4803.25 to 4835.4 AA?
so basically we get 41.2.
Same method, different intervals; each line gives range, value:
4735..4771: 39.9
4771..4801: 40.1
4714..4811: 40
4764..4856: 40.4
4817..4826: 40.8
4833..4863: 38.4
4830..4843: 40.1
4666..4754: 39.3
